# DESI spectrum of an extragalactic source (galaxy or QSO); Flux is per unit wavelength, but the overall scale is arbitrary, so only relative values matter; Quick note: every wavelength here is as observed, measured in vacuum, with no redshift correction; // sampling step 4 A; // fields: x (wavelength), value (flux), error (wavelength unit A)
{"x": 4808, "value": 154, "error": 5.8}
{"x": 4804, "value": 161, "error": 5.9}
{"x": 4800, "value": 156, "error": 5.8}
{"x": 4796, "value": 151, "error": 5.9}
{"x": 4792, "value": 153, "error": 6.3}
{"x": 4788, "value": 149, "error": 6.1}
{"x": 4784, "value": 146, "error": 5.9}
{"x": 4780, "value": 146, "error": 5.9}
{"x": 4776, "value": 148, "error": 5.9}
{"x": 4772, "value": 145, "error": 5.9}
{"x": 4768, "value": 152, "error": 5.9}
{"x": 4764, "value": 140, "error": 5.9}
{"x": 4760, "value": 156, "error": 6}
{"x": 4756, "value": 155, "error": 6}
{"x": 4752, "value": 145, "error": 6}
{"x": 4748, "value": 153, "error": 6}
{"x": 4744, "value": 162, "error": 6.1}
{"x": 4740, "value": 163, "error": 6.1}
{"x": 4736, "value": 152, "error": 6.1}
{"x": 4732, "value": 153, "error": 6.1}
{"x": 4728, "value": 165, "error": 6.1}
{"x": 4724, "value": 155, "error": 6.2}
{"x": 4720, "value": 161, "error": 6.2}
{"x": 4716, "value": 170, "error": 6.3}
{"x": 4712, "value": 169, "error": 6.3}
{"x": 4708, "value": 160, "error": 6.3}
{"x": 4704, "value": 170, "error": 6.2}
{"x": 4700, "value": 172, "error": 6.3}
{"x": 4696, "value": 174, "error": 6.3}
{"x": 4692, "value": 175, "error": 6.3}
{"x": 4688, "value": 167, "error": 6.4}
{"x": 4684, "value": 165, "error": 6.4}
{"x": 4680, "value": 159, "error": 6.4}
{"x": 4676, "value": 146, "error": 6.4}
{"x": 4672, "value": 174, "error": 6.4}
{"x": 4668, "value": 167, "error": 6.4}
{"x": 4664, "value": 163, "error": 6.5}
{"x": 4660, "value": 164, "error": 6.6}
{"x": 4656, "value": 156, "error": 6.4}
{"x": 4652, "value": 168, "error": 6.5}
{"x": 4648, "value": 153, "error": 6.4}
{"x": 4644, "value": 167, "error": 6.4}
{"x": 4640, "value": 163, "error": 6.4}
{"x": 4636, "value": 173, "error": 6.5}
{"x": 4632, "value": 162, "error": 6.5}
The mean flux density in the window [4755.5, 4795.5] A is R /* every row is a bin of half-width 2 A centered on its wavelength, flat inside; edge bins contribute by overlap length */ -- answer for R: 149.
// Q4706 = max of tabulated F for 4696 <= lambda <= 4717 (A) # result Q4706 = 174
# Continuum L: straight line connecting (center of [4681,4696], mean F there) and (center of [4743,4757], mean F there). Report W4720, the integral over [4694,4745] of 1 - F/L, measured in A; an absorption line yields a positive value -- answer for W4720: -0.8 A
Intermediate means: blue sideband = 169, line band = 164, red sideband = 153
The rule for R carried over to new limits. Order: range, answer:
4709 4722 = 166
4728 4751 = 157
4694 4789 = 157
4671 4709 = 166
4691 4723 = 168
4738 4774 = 152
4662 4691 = 163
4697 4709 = 168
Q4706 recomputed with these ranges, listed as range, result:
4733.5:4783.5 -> 163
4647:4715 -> 175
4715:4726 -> 170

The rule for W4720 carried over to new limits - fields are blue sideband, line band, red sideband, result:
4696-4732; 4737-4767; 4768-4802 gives 0.6 A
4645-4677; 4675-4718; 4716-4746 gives -1.6 A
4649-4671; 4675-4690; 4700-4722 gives 0.4 A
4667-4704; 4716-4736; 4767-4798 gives 0.0 A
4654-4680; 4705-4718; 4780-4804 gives -0.7 A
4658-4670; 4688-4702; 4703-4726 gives -0.7 A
